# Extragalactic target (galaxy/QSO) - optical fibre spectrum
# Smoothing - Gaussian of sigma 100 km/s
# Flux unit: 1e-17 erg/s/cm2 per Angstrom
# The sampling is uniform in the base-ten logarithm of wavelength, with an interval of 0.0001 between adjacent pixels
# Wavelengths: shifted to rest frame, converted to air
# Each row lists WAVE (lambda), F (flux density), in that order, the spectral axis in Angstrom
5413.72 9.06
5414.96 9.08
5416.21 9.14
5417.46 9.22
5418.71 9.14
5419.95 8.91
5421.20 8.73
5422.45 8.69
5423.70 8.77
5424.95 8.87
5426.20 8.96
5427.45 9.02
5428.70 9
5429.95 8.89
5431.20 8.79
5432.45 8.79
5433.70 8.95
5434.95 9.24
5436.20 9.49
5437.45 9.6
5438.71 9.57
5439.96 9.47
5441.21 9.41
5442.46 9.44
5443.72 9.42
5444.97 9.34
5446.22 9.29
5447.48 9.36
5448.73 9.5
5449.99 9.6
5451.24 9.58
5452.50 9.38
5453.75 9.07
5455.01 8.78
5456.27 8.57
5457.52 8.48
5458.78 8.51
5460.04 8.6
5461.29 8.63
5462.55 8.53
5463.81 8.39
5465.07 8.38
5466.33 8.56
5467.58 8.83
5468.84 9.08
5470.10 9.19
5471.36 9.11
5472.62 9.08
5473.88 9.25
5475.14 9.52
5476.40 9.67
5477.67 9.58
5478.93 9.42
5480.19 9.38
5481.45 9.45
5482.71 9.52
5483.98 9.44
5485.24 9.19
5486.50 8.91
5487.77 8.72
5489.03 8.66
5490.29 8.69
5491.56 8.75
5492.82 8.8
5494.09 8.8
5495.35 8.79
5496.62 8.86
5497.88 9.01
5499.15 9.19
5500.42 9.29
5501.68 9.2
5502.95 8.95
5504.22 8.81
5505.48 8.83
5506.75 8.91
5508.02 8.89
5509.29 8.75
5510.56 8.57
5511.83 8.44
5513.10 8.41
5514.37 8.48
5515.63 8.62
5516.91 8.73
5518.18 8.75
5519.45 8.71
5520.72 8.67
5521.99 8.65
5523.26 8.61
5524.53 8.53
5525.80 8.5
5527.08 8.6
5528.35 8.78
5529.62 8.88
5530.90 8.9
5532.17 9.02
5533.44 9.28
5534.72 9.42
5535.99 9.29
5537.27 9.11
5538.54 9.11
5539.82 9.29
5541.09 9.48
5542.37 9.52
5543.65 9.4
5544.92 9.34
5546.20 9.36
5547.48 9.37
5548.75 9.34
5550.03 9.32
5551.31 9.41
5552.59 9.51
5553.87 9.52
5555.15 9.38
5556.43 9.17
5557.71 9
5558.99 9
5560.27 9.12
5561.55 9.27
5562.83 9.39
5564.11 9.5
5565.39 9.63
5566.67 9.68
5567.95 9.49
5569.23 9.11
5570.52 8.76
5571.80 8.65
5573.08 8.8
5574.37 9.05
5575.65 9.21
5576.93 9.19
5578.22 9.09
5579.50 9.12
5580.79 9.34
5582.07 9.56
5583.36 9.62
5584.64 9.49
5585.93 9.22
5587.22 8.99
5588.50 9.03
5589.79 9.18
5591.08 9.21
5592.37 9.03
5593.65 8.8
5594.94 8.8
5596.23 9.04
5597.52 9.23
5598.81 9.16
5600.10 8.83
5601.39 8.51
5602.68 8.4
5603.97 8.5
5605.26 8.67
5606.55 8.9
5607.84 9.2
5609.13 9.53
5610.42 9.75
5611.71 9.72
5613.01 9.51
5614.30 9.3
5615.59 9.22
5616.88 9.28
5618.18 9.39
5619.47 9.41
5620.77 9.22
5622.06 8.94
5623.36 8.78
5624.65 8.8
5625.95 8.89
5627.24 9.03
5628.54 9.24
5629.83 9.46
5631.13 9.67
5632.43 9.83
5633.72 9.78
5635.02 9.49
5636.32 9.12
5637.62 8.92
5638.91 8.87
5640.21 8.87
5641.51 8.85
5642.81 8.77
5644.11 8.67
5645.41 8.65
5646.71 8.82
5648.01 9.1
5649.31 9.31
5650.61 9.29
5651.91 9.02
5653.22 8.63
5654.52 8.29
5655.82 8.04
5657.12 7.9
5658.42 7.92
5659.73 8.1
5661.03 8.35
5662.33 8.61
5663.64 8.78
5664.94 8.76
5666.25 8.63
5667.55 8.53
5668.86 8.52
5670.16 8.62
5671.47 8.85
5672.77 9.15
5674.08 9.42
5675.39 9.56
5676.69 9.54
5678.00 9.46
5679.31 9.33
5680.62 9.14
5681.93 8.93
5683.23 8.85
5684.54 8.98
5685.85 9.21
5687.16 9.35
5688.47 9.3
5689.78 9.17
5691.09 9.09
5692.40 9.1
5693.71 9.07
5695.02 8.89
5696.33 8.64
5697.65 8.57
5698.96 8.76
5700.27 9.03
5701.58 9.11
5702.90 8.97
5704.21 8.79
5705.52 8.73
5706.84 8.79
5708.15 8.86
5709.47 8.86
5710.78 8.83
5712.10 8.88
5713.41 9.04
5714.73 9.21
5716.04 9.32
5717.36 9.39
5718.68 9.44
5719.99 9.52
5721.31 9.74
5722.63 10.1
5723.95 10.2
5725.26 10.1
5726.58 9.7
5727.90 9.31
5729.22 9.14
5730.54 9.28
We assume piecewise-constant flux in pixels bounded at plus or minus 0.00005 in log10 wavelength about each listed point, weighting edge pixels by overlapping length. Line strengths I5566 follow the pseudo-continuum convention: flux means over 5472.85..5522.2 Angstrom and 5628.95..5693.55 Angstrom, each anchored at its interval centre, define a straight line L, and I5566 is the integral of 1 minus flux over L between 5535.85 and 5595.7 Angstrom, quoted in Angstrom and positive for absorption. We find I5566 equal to -1.89 Angstrom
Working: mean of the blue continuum 8.96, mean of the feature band 9.24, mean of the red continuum 8.95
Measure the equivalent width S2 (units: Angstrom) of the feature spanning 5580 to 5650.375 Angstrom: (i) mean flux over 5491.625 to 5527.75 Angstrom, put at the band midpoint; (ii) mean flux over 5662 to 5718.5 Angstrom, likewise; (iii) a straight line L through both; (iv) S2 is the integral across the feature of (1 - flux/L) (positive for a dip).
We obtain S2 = -1.82 Angstrom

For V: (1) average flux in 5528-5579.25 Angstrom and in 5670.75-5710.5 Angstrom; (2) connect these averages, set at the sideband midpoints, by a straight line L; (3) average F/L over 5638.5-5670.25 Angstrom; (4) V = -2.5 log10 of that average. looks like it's 0.06 mag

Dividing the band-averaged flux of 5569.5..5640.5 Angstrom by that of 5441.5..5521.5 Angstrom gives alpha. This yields 1.02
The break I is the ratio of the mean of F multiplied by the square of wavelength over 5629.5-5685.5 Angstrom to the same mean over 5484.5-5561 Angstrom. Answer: 1.04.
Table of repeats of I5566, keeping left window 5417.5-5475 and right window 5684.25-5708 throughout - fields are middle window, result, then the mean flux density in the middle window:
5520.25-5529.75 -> 0.4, 8.65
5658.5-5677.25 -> 0.4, 8.79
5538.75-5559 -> -0.8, 9.34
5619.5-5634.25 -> -0.4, 9.24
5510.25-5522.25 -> 0.6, 8.6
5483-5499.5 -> 0.2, 8.91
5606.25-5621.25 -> -0.6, 9.38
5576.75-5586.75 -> -0.4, 9.32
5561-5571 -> -0.4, 9.37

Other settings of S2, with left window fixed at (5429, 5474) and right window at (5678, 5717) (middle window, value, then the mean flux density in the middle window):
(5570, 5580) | 0.1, 8.99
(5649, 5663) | 0.8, 8.47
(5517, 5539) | 0.4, 8.87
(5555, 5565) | -0.2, 9.23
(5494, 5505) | 0.1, 9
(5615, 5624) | -0.2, 9.17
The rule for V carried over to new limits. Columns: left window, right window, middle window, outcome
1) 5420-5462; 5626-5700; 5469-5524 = 0.011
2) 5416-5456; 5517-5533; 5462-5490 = -0.014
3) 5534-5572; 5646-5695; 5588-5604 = 0.029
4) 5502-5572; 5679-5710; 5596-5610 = 0.012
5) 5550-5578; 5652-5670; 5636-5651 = -0.046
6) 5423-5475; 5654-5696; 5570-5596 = -0.021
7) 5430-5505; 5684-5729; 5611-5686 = 0.020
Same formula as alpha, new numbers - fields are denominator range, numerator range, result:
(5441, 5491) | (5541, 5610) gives 1.01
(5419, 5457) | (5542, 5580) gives 1.01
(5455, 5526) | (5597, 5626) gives 1.03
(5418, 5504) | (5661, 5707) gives 0.99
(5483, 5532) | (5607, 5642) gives 1.05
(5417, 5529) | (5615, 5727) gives 1.01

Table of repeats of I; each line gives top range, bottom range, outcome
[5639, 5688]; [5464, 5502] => 1.04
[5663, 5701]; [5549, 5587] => 1.01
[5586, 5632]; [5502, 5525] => 1.08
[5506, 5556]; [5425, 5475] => 1.02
